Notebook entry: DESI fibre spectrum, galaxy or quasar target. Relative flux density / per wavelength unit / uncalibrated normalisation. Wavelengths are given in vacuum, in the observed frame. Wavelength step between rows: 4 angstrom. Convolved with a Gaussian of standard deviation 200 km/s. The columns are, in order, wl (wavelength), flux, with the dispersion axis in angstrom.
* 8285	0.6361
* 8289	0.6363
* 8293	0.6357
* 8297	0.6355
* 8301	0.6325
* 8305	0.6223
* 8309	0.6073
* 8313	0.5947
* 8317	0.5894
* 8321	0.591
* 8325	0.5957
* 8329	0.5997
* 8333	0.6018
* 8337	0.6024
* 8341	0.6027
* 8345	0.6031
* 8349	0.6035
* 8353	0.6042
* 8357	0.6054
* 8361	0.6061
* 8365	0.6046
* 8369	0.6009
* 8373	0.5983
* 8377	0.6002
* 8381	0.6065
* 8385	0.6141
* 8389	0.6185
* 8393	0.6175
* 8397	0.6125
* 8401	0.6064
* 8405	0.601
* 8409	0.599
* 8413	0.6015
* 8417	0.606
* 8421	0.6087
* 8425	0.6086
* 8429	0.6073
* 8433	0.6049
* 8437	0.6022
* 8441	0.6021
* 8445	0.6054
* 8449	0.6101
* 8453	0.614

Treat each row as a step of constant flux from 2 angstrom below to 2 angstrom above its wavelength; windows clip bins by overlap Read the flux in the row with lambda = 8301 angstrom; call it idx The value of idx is 0.6325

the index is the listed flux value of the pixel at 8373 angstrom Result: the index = 0.5983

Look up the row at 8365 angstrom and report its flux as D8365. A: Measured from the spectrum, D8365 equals 0.6046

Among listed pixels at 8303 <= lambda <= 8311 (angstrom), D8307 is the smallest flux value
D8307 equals 0.6073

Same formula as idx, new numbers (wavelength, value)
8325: 0.5957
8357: 0.6054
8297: 0.6355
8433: 0.6049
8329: 0.5997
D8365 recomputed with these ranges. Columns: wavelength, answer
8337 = 0.6024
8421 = 0.6087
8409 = 0.599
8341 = 0.6027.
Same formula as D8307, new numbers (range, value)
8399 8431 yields 0.599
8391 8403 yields 0.6064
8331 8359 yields 0.6018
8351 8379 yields 0.5983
